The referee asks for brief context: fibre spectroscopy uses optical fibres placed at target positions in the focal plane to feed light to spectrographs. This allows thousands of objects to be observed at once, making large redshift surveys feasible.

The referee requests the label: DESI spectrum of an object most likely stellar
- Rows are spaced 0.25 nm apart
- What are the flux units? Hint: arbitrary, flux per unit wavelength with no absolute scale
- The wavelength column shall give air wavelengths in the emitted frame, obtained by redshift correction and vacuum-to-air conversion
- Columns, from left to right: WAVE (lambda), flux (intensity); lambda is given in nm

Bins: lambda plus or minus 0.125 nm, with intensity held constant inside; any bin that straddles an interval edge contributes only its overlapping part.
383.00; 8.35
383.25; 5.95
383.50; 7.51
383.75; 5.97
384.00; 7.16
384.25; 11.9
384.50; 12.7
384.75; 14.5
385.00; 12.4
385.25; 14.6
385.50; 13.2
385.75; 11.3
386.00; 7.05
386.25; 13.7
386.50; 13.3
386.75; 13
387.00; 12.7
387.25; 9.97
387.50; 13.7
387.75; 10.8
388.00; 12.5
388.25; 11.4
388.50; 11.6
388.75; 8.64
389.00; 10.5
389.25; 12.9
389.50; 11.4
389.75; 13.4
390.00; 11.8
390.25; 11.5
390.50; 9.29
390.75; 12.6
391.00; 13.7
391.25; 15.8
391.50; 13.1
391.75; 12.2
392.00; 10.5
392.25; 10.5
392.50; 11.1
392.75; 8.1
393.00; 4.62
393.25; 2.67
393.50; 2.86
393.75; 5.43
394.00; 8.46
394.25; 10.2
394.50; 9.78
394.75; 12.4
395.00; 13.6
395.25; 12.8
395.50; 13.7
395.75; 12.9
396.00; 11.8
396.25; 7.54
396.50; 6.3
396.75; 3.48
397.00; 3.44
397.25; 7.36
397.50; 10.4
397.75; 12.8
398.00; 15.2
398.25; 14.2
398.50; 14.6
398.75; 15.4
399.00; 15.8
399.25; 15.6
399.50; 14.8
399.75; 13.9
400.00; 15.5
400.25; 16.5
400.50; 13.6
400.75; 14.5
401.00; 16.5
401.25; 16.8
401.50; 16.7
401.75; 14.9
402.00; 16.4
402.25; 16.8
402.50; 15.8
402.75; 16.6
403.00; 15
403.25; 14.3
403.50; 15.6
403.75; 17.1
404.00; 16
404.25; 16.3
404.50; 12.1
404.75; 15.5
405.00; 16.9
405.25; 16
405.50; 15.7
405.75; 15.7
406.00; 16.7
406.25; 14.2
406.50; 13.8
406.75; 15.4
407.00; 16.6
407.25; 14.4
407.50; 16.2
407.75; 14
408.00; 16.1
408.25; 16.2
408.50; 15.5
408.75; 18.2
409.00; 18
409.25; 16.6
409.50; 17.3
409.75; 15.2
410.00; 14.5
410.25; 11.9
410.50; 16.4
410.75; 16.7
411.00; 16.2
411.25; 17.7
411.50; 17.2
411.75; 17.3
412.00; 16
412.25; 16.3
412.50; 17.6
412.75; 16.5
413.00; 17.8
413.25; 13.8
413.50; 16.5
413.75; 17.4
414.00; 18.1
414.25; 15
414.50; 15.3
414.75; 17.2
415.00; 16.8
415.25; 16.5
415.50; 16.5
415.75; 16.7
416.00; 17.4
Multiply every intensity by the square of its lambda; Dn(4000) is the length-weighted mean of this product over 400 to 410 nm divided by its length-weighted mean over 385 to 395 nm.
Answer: 1.57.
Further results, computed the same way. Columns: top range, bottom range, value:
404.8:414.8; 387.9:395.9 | 1.65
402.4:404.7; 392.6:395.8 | 1.80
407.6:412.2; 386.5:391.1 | 1.53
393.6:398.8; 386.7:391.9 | 0.90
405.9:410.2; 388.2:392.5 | 1.46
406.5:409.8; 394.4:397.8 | 1.74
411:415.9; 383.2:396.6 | 1.74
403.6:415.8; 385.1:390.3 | 1.51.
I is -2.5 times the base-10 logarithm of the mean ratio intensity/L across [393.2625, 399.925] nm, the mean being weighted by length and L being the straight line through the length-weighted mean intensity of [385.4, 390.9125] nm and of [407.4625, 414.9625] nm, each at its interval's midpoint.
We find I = 0.23 mag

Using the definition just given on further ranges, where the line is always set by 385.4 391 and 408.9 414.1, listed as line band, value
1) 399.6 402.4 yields -0.098 mag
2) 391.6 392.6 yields 0.124 mag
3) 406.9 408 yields 0.016 mag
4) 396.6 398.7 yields 0.303 mag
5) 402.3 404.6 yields -0.052 mag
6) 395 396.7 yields 0.227 mag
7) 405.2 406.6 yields -0.005 mag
